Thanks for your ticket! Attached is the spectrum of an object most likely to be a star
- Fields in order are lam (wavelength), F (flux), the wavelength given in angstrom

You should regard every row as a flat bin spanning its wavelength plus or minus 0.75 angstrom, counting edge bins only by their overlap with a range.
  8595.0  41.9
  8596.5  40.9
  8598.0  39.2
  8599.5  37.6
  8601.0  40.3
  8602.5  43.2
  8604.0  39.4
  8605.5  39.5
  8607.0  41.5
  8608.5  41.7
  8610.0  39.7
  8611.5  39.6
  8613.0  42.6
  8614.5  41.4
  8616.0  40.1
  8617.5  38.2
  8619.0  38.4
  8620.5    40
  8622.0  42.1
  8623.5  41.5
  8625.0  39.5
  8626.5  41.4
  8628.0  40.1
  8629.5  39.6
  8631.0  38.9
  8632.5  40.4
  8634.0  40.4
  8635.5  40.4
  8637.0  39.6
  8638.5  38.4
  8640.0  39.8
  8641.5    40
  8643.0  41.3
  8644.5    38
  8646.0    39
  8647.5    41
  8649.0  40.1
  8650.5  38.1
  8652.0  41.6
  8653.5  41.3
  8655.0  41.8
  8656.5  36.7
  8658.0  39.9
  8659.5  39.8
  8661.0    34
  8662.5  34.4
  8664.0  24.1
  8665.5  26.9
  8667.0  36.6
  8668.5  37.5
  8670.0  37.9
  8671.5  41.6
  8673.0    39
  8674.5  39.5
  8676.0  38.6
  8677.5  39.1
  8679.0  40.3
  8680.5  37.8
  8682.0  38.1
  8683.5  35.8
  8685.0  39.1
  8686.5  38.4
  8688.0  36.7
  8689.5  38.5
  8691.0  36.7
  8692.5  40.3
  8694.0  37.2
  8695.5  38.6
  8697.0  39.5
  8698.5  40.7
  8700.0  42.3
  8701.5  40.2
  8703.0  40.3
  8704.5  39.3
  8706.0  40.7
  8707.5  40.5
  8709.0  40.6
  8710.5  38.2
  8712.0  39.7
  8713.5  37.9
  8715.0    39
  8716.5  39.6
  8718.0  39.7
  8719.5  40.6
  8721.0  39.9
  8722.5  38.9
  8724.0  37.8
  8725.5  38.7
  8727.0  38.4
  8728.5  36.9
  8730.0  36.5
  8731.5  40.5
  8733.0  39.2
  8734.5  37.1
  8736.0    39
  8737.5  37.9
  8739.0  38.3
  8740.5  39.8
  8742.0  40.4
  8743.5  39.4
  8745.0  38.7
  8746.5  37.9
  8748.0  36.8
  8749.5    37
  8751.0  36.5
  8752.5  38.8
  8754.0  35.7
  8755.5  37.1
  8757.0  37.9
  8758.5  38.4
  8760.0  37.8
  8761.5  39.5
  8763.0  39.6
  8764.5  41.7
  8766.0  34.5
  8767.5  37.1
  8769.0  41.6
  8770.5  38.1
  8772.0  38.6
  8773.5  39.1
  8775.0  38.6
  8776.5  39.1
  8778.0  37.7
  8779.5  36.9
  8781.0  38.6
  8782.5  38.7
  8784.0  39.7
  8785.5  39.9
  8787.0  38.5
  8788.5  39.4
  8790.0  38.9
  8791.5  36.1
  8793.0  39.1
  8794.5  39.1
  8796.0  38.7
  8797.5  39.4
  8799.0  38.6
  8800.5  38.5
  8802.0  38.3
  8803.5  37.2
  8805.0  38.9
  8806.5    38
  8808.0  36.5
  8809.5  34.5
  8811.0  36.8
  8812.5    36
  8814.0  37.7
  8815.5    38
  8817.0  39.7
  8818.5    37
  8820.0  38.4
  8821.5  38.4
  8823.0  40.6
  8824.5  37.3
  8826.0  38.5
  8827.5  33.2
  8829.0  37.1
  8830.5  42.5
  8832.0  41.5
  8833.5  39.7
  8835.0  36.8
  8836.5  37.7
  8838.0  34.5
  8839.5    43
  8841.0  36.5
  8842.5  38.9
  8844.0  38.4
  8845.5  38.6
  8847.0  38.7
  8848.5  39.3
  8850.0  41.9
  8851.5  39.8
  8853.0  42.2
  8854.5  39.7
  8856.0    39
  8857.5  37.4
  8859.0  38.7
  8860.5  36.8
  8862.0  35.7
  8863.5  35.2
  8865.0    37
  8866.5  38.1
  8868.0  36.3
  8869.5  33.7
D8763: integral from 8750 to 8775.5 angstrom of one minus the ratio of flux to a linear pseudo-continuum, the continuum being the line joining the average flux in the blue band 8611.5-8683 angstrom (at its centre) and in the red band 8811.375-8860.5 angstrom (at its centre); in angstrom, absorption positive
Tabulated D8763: 0.30 angstrom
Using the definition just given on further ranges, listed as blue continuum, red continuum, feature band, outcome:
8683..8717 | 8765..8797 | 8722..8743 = 0.19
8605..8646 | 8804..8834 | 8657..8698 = 2.36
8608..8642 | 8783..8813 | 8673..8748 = 0.42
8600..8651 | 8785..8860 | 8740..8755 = 0.40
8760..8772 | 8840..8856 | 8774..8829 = 1.42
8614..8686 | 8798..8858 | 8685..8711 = -0.48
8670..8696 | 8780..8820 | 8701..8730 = -0.61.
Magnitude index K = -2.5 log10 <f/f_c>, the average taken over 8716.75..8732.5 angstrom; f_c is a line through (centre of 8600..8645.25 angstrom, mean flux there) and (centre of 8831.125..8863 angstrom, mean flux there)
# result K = 0.02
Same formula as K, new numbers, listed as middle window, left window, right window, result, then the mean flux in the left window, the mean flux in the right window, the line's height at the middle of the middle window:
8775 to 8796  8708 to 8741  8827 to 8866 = 0.00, 38.8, 38.5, 38.7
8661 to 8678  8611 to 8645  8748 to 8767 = 0.10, 40.1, 37.8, 39.4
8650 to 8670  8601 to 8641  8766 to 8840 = 0.10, 40.3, 38.3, 39.9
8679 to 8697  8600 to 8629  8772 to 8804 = 0.04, 40.5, 38.6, 39.7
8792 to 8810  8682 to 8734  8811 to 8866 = 0.01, 39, 38.3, 38.5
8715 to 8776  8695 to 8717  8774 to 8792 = 0.02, 39.8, 38.5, 39.2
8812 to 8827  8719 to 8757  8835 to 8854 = 0.02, 38.3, 39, 38.9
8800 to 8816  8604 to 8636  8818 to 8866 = 0.04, 40.3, 38.4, 38.7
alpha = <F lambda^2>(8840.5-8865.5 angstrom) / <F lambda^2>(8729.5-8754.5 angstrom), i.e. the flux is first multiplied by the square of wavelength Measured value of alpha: 1.03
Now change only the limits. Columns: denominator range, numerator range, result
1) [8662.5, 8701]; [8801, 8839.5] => 1.04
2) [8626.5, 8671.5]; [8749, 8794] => 1.03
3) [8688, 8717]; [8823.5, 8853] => 1.01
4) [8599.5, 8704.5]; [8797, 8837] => 1.01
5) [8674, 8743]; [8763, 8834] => 1.00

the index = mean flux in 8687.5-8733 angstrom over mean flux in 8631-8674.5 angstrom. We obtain 1.0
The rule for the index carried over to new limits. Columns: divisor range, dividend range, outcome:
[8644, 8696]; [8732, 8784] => 1.01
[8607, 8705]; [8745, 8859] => 0.98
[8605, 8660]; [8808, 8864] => 0.95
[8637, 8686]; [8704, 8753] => 1.02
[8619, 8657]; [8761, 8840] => 0.96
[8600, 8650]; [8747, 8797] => 0.95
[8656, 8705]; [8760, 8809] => 1.02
